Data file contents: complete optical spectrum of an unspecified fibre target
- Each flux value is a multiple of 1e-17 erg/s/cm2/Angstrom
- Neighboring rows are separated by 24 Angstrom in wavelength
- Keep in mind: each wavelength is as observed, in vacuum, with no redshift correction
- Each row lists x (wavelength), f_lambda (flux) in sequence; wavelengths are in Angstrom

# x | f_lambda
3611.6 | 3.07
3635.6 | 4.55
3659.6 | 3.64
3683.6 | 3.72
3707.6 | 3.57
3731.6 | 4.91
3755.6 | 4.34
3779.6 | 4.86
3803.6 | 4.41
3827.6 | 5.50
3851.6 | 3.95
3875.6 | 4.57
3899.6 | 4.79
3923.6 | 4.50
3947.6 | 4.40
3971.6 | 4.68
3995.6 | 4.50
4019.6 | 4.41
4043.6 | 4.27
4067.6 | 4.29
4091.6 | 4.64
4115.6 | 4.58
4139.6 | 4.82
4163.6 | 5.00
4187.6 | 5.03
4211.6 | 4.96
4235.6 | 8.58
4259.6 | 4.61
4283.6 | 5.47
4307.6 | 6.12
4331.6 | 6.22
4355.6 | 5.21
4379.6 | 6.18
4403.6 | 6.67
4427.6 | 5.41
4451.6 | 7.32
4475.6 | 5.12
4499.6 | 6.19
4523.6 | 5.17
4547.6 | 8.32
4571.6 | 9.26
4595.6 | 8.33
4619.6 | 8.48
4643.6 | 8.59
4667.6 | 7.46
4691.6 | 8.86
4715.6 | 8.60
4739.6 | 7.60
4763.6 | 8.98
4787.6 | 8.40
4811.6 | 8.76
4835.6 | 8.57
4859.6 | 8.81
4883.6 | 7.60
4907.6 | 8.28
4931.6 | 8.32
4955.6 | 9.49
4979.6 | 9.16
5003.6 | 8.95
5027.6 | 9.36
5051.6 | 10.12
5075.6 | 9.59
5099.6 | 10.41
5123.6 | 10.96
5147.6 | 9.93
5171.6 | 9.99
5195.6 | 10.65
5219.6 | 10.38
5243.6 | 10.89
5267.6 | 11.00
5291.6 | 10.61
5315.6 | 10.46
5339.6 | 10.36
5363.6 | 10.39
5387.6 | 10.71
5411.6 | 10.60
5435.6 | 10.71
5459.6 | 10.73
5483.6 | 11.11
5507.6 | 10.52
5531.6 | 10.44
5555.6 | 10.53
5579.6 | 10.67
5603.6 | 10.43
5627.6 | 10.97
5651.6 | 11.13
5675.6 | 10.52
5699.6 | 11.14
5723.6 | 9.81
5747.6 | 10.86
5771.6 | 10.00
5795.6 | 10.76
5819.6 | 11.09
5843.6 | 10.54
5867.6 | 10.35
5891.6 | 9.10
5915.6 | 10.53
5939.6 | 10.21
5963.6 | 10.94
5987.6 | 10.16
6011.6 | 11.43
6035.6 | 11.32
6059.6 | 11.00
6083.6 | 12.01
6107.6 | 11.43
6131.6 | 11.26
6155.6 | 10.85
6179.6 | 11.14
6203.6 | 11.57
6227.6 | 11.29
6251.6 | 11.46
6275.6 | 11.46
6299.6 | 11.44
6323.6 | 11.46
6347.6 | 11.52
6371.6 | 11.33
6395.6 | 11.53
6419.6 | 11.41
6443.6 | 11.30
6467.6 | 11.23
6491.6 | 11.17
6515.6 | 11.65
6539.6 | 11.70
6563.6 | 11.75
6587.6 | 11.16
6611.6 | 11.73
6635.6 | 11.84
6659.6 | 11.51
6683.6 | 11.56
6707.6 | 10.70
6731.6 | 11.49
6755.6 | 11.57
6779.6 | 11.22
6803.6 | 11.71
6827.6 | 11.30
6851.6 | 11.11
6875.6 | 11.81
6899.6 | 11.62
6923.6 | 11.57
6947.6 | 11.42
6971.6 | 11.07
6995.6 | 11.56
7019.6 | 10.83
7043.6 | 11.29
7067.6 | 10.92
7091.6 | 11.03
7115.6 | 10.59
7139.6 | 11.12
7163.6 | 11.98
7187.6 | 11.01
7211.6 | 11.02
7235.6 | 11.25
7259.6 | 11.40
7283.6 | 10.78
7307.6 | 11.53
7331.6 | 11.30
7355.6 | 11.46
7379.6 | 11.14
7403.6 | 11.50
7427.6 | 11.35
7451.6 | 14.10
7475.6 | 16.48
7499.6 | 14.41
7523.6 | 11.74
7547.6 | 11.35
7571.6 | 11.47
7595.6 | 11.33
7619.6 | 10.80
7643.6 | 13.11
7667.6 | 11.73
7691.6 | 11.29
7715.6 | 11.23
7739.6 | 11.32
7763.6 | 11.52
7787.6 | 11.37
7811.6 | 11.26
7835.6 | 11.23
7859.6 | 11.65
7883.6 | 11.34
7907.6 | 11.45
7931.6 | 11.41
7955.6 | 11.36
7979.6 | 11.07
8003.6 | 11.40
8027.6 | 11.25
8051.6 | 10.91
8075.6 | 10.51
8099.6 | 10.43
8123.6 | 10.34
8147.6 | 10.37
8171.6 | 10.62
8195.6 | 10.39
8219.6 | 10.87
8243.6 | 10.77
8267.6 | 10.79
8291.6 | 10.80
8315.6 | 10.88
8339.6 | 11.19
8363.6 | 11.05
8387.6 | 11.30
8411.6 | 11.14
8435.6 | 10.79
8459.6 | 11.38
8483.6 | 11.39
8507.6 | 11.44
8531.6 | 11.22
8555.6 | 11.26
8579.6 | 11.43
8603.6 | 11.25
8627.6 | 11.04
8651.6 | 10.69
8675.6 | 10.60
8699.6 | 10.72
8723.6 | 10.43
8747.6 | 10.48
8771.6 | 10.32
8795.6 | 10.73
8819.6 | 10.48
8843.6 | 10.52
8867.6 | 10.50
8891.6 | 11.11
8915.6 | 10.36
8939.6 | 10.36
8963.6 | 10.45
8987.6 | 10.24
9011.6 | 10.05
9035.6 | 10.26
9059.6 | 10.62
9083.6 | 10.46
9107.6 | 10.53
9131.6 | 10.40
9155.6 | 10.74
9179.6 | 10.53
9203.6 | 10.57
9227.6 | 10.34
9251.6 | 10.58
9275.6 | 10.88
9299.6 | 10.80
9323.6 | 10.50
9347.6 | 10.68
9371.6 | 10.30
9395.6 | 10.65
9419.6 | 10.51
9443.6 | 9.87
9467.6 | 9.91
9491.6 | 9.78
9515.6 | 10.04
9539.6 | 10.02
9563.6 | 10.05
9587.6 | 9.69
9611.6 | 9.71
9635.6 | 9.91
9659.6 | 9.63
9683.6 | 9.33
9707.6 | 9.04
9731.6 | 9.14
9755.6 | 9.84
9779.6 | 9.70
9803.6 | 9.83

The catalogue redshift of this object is 0.137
